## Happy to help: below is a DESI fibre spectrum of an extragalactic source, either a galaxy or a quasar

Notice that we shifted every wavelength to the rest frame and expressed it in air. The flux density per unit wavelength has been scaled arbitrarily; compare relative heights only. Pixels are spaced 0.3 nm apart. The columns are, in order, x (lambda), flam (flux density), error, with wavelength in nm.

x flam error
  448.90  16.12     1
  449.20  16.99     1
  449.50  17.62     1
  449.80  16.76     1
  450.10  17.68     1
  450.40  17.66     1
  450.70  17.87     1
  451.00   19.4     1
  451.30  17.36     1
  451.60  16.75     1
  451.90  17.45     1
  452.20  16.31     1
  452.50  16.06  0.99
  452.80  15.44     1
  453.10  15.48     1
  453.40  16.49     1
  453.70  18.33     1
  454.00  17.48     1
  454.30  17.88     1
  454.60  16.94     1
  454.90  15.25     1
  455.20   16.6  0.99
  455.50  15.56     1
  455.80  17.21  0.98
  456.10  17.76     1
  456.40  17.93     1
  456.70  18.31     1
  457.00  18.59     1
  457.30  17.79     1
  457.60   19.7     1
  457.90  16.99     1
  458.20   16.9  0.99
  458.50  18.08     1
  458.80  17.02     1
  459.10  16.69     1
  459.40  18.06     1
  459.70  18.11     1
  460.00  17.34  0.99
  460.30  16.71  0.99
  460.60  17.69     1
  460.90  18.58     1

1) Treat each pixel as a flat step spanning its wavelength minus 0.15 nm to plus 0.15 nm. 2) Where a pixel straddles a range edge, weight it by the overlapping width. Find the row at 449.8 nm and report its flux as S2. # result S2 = 16.76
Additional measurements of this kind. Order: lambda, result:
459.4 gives 18.06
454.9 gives 15.25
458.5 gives 18.08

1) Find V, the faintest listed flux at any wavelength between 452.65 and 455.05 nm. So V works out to 15.25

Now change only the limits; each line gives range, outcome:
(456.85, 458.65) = 16.9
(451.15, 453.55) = 15.44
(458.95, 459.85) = 16.69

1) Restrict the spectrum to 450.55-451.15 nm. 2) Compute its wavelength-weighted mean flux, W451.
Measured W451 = 18.6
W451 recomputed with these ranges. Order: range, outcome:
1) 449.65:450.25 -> 17.2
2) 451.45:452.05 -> 17.1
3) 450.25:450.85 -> 17.8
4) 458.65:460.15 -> 17.4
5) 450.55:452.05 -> 17.8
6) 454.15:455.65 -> 16.4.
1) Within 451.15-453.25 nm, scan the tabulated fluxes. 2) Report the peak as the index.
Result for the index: 17.45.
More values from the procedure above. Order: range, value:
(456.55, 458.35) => 19.7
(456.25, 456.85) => 18.31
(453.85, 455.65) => 17.88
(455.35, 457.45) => 18.59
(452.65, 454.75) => 18.33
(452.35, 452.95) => 16.06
